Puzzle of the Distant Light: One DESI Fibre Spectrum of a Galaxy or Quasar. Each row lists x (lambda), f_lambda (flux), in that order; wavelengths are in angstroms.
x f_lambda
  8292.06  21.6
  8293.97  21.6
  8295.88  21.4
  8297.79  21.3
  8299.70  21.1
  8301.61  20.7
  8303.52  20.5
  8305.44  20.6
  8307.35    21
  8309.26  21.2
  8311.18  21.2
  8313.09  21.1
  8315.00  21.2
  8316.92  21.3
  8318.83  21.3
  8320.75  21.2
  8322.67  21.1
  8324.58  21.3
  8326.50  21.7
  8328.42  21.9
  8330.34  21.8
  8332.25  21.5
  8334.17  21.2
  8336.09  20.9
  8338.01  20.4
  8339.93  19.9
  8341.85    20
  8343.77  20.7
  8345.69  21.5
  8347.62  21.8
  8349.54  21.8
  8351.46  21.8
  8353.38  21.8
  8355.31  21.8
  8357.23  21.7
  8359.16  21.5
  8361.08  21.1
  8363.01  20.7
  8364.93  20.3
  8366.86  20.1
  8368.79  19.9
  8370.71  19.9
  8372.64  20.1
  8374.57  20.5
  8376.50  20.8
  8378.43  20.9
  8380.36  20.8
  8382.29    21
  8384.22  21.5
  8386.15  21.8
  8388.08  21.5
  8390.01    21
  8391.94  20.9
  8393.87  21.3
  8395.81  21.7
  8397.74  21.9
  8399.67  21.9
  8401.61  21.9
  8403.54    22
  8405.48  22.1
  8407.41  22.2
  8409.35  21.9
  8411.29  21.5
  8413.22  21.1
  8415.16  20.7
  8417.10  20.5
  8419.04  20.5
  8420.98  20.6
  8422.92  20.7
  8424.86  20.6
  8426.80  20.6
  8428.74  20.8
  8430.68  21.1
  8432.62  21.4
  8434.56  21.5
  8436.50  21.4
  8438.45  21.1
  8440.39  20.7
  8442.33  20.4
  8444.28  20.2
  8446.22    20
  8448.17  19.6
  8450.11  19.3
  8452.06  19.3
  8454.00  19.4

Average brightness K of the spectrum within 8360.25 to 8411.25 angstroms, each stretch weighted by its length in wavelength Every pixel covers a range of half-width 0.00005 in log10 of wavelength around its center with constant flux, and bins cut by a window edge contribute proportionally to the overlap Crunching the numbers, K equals 21.1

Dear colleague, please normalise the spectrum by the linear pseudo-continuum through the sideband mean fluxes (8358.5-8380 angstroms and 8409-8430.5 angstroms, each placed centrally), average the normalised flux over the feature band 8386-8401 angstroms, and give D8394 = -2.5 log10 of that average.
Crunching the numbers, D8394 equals -0.04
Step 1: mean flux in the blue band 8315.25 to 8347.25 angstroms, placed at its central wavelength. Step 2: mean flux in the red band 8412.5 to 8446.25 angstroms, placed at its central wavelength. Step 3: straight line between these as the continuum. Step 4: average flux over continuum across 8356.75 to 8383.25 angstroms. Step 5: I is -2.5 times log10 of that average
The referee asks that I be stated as 0.02 mag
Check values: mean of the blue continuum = 21.1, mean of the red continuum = 20.8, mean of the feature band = 20.6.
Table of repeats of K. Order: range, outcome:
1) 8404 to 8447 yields 21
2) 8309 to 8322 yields 21.2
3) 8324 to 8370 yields 21.1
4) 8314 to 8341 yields 21.2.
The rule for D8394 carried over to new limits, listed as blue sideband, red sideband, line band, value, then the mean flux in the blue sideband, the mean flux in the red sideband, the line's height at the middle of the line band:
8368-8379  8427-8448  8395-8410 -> -0.07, 20.3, 20.8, 20.5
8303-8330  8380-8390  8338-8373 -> 0.02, 21.2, 21.3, 21.3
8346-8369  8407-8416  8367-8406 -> 0.01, 21.2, 21.4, 21.3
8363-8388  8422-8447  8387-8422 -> -0.03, 20.7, 20.8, 20.7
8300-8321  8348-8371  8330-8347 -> 0.01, 21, 21.1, 21.1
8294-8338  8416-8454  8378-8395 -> -0.02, 21.2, 20.5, 20.8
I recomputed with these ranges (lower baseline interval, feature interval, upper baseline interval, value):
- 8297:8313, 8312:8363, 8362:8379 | -0.032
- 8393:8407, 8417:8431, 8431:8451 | 0.023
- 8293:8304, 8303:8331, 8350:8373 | -0.008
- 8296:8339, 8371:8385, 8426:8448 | 0.012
